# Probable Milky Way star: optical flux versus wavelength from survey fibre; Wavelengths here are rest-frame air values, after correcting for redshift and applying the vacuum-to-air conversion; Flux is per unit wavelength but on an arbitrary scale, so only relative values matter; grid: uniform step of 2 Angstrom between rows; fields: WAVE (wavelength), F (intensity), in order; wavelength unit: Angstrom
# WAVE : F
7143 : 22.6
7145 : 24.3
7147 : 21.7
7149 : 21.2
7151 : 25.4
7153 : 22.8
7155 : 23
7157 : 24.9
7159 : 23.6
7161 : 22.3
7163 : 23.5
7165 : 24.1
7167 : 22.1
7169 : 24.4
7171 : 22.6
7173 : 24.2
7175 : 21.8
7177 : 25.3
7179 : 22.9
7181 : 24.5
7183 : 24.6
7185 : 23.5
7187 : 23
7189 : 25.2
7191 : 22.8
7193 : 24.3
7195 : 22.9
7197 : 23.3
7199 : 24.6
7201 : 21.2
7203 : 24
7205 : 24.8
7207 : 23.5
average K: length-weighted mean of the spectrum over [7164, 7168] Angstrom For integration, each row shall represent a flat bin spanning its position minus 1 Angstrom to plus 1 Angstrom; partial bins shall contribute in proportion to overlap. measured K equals 23.1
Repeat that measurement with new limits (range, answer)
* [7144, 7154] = 23.1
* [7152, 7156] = 22.9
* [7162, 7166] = 23.8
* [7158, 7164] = 23.1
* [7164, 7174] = 23.5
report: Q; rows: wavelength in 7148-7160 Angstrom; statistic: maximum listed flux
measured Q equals 25.4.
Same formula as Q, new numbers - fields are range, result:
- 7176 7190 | 25.3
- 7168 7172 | 24.4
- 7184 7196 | 25.2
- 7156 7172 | 24.9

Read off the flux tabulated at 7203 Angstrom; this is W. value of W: 24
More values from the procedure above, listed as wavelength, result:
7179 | 22.9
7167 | 22.1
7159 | 23.6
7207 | 23.5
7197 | 23.3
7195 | 22.9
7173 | 24.2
